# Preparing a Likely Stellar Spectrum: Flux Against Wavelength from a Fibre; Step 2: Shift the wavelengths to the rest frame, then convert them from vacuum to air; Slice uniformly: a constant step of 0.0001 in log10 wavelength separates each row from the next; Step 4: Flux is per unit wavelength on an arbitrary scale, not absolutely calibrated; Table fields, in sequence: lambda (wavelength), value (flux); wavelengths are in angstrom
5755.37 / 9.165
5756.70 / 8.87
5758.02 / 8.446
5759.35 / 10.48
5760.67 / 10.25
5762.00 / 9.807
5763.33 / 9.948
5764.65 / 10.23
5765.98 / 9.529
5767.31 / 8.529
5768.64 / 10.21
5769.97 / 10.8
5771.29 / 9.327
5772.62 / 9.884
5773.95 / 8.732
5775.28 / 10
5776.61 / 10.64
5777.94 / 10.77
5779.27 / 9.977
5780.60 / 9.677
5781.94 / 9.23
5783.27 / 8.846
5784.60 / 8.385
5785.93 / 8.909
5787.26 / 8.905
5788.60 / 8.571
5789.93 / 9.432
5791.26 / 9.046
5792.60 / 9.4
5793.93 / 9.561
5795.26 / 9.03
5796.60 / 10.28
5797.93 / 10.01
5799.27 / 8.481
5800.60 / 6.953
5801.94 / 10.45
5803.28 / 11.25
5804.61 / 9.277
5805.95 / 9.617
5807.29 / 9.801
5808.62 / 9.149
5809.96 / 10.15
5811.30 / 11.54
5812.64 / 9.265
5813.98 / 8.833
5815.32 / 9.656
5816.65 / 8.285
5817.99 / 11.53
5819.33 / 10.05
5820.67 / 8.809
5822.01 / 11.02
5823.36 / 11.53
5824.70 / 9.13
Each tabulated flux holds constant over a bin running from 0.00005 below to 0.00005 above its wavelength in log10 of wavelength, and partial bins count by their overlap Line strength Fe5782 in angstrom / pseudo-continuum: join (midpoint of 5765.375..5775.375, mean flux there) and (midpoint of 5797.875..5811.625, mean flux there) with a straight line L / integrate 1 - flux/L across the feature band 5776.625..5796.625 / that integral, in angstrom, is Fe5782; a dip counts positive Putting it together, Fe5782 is 0.6 angstrom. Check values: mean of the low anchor 9.61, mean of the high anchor 9.64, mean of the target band 9.34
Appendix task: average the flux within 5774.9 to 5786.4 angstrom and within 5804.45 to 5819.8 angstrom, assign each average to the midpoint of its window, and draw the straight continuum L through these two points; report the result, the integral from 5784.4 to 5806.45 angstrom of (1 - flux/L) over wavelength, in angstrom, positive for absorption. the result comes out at 0.9 angstrom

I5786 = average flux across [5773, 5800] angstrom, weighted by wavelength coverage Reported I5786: 9.39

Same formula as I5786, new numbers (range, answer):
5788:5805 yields 9.37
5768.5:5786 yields 9.68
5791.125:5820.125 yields 9.63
